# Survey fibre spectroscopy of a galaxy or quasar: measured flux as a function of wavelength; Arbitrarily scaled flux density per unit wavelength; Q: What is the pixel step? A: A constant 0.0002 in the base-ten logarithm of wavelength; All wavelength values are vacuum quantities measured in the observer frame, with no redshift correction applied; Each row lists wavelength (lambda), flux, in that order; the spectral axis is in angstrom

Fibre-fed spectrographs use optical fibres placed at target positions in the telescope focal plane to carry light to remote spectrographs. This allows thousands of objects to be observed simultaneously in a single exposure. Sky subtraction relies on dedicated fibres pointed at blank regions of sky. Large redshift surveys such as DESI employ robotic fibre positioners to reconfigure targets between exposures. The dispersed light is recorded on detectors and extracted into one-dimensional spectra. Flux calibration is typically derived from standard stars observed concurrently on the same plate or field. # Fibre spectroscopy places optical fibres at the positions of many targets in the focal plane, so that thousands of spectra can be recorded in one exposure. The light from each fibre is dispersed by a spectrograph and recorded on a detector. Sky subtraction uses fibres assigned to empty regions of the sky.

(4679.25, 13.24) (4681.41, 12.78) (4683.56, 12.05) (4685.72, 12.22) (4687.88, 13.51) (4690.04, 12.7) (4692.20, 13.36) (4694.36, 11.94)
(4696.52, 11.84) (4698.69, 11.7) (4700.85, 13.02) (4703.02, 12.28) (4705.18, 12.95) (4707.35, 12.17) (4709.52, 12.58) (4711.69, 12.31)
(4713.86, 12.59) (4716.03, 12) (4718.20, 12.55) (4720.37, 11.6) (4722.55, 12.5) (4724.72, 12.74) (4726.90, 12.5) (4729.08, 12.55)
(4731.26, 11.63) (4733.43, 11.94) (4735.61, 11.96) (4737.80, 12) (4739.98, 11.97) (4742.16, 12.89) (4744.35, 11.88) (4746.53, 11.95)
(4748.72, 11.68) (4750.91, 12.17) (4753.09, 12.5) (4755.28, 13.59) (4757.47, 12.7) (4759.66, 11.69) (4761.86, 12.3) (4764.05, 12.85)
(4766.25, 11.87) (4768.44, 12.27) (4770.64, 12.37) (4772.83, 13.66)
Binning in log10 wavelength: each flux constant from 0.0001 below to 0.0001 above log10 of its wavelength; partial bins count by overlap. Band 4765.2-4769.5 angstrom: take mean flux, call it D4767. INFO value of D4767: 12.1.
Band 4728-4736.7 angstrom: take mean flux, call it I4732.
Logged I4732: 12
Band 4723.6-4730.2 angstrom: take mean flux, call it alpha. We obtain 12.6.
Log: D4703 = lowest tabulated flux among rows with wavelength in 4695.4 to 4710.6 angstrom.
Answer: 11.7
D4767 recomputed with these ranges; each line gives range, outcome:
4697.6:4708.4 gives 12.4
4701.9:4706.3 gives 12.6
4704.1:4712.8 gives 12.5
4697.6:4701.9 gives 12.3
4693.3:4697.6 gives 11.9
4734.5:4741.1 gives 12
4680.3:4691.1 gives 12.6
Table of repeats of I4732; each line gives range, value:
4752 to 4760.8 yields 12.6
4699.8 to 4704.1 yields 12.6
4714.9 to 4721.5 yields 12.1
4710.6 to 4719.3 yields 12.4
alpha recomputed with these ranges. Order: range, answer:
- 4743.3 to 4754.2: 12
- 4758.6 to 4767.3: 12.2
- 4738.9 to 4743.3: 12.4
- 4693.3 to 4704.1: 12.2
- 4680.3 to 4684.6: 12.4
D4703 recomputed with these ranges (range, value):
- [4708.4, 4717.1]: 12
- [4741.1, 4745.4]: 11.88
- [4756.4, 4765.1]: 11.69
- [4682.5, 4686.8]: 12.05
